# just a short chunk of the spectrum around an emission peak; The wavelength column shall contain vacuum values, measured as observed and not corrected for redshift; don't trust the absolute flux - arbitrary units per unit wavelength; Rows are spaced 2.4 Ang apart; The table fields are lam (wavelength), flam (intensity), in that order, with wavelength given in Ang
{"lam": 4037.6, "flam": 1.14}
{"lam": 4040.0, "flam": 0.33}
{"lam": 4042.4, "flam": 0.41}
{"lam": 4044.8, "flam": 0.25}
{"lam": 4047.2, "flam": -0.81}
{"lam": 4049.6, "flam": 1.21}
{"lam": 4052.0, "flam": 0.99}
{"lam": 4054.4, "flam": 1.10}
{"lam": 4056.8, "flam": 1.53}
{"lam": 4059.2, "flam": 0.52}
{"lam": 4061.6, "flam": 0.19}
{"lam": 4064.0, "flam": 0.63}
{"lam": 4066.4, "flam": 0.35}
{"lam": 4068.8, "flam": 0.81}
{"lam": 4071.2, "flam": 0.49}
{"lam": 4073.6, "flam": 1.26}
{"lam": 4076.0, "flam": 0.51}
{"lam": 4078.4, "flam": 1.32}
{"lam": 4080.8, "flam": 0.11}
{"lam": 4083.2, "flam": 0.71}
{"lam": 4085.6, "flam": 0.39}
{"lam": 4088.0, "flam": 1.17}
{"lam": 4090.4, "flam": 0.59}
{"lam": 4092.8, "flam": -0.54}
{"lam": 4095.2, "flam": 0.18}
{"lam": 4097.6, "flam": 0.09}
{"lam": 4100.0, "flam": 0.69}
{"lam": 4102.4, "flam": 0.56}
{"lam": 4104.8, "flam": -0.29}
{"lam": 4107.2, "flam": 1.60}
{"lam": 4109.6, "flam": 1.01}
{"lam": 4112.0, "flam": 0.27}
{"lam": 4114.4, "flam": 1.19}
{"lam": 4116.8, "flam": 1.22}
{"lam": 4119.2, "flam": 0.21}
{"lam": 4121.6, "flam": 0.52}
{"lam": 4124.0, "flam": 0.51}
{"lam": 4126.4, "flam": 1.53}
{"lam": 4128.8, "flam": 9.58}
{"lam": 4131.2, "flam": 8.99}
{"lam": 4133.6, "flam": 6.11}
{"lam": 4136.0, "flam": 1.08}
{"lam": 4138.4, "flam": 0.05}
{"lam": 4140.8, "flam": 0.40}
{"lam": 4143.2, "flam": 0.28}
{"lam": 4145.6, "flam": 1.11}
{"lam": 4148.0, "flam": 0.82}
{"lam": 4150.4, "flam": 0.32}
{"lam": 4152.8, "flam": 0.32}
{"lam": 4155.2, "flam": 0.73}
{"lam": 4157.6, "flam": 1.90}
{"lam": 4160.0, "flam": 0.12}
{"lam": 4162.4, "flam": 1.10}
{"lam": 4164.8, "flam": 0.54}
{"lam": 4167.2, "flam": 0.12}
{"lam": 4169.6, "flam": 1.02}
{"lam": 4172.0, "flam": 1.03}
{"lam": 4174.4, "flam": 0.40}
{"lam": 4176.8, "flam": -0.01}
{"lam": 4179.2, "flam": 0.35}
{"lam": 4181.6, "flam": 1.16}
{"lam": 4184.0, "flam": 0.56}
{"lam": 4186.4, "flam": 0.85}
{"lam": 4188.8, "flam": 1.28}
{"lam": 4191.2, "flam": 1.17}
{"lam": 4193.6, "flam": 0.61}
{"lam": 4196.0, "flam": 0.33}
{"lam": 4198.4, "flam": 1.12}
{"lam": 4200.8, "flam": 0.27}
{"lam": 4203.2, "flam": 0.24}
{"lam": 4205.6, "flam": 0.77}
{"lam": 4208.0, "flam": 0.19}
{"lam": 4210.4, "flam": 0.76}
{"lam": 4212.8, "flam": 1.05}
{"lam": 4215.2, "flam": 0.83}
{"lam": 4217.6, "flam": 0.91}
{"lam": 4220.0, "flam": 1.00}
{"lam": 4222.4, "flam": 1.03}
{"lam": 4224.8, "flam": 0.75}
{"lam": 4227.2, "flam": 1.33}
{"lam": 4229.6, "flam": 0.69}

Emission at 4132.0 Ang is [O II] 3727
